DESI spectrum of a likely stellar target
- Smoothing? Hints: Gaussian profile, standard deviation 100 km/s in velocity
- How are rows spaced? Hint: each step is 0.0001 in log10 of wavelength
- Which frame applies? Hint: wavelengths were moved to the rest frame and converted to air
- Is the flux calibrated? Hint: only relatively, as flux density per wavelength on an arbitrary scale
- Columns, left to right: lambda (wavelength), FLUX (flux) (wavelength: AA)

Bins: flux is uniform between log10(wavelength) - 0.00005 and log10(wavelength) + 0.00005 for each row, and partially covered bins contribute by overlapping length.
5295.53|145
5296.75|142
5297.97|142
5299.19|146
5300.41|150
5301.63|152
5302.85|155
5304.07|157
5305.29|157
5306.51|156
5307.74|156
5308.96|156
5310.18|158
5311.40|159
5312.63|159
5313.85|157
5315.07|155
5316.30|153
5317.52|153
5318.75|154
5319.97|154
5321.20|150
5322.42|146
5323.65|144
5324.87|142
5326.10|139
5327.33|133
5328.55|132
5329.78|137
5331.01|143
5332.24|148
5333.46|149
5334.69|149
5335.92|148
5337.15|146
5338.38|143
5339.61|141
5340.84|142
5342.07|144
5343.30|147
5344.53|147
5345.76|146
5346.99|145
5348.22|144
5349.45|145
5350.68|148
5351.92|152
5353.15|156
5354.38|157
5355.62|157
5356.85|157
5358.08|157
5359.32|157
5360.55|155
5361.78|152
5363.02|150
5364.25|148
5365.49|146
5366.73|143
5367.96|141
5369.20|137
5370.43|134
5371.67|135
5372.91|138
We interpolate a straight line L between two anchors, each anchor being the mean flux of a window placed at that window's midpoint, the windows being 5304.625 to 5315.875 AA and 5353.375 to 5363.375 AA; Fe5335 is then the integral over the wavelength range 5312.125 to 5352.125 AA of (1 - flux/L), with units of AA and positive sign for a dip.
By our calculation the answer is 2.5 AA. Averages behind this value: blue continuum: 157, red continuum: 155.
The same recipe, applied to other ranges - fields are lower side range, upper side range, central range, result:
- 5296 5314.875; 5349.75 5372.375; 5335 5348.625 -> 0.50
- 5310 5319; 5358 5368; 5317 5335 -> 1.14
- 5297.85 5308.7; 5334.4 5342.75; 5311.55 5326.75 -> -0.16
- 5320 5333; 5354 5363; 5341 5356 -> 0.27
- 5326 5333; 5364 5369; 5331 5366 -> -1.93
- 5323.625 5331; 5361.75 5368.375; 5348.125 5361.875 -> -0.90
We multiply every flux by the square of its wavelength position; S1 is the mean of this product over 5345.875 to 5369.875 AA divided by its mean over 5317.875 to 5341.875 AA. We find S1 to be 1.0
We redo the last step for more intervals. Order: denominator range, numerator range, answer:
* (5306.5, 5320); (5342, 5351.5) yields 0.95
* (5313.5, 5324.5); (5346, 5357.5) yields 1.01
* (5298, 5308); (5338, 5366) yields 1.00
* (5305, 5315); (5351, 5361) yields 1.01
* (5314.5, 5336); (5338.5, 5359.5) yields 1.03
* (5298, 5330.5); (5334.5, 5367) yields 1.01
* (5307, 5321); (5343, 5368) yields 0.98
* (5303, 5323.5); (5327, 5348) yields 0.94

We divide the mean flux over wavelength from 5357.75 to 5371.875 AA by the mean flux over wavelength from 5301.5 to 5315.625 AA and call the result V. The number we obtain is 0.93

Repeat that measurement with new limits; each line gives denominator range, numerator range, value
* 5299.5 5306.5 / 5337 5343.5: 0.93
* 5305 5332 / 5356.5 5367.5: 1.01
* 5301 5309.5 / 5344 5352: 0.94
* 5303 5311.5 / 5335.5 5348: 0.92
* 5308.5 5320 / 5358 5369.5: 0.95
